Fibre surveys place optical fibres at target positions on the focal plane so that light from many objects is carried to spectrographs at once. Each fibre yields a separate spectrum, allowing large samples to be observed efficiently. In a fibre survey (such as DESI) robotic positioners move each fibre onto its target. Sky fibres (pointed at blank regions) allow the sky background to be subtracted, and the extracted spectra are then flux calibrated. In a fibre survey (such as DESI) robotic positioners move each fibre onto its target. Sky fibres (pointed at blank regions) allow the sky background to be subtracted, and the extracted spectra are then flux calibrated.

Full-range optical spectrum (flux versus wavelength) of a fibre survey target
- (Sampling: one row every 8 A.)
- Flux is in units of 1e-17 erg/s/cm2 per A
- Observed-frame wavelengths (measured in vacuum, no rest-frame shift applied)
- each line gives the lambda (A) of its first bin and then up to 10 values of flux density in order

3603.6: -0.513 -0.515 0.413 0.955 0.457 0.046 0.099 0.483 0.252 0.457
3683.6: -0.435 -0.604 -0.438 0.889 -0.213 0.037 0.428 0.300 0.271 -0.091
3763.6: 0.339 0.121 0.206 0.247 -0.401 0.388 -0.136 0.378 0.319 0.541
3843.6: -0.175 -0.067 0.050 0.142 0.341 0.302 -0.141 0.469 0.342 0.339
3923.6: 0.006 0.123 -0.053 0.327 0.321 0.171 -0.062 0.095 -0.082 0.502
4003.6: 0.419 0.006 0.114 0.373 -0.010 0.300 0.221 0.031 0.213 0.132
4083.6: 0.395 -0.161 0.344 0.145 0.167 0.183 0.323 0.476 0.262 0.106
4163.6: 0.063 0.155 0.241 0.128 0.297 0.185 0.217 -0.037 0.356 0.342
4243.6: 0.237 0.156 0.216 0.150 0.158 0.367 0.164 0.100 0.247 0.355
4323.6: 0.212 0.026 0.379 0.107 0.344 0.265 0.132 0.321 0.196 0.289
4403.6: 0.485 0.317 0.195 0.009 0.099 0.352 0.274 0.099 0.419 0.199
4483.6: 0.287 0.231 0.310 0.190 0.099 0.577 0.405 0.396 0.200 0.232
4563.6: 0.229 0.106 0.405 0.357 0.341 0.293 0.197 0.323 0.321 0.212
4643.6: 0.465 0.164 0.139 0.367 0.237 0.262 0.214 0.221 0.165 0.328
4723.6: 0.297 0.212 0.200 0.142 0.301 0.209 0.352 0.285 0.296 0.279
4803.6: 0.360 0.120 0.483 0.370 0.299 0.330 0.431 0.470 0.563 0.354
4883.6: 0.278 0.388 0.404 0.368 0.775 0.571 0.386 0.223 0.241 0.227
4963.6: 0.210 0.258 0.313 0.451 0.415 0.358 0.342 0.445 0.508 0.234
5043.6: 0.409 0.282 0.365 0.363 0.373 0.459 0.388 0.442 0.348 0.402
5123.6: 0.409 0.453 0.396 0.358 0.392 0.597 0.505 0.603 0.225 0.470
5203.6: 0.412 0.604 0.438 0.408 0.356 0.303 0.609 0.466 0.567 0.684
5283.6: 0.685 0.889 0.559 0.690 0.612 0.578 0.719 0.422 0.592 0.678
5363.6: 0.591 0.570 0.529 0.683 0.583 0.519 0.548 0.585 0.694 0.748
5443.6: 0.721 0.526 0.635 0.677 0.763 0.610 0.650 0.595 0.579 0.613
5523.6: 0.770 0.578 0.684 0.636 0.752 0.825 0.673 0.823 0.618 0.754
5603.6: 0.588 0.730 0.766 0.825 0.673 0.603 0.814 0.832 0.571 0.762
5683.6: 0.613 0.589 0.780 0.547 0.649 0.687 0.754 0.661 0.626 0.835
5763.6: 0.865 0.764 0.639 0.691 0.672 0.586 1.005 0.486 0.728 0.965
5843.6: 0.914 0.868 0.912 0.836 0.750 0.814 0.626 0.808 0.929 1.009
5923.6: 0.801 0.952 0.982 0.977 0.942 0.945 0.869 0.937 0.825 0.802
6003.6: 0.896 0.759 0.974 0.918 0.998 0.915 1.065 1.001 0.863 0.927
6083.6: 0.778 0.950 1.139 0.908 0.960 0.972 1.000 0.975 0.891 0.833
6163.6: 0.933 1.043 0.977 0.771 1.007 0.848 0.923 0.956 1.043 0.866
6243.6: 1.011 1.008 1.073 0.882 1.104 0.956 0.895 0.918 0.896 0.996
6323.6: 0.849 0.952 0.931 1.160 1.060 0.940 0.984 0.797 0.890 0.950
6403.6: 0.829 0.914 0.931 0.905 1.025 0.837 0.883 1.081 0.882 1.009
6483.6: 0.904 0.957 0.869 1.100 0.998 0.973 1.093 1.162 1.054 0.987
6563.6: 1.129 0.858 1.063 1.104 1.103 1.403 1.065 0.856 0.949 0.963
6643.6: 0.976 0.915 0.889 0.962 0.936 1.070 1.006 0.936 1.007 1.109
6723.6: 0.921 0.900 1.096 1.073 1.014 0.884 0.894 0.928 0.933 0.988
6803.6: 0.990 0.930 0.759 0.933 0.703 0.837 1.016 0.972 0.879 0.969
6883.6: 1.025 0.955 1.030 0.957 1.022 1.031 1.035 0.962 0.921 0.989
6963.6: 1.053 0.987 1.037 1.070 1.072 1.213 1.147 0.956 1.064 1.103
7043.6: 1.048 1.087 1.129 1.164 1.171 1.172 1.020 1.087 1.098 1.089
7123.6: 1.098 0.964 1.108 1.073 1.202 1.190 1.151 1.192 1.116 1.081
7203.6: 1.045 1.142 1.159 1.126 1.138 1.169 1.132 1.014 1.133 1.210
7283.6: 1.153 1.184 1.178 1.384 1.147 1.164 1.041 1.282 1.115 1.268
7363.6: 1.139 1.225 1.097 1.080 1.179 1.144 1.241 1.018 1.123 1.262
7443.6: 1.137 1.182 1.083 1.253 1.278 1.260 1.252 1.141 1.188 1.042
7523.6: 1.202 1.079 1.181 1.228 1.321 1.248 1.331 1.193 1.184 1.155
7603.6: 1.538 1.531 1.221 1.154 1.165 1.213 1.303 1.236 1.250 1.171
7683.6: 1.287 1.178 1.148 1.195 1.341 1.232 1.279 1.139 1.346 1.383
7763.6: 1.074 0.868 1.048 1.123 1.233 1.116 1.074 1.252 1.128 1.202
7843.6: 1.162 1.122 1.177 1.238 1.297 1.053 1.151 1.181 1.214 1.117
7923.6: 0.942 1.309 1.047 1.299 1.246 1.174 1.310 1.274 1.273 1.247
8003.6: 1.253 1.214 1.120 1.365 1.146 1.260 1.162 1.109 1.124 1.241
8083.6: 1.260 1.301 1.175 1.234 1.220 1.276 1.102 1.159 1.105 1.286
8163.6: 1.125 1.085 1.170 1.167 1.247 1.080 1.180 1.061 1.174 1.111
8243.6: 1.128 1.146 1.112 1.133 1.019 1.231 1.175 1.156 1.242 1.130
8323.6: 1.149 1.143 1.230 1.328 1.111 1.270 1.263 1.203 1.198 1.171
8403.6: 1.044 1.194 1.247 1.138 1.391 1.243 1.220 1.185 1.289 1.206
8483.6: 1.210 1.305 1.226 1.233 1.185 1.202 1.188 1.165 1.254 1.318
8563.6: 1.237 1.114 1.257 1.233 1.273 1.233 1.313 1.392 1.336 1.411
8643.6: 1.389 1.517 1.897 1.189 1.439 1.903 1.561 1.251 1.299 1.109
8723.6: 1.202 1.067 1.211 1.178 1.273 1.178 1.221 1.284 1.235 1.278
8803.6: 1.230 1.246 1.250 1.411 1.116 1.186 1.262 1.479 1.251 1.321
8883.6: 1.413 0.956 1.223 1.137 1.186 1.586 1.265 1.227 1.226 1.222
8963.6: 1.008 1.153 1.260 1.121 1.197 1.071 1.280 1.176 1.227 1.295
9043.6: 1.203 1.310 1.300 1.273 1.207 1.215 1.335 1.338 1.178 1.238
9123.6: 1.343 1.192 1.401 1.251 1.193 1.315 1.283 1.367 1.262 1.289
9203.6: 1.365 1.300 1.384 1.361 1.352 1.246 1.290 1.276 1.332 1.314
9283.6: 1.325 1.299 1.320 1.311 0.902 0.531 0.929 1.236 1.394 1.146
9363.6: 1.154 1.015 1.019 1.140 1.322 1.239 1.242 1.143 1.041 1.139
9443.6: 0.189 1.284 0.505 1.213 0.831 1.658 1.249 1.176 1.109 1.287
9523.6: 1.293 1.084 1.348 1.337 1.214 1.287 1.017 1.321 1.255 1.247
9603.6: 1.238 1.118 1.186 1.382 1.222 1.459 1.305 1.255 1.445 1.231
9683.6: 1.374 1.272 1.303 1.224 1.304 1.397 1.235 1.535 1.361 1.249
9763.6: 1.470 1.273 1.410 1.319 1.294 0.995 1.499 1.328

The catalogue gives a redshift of 0.319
